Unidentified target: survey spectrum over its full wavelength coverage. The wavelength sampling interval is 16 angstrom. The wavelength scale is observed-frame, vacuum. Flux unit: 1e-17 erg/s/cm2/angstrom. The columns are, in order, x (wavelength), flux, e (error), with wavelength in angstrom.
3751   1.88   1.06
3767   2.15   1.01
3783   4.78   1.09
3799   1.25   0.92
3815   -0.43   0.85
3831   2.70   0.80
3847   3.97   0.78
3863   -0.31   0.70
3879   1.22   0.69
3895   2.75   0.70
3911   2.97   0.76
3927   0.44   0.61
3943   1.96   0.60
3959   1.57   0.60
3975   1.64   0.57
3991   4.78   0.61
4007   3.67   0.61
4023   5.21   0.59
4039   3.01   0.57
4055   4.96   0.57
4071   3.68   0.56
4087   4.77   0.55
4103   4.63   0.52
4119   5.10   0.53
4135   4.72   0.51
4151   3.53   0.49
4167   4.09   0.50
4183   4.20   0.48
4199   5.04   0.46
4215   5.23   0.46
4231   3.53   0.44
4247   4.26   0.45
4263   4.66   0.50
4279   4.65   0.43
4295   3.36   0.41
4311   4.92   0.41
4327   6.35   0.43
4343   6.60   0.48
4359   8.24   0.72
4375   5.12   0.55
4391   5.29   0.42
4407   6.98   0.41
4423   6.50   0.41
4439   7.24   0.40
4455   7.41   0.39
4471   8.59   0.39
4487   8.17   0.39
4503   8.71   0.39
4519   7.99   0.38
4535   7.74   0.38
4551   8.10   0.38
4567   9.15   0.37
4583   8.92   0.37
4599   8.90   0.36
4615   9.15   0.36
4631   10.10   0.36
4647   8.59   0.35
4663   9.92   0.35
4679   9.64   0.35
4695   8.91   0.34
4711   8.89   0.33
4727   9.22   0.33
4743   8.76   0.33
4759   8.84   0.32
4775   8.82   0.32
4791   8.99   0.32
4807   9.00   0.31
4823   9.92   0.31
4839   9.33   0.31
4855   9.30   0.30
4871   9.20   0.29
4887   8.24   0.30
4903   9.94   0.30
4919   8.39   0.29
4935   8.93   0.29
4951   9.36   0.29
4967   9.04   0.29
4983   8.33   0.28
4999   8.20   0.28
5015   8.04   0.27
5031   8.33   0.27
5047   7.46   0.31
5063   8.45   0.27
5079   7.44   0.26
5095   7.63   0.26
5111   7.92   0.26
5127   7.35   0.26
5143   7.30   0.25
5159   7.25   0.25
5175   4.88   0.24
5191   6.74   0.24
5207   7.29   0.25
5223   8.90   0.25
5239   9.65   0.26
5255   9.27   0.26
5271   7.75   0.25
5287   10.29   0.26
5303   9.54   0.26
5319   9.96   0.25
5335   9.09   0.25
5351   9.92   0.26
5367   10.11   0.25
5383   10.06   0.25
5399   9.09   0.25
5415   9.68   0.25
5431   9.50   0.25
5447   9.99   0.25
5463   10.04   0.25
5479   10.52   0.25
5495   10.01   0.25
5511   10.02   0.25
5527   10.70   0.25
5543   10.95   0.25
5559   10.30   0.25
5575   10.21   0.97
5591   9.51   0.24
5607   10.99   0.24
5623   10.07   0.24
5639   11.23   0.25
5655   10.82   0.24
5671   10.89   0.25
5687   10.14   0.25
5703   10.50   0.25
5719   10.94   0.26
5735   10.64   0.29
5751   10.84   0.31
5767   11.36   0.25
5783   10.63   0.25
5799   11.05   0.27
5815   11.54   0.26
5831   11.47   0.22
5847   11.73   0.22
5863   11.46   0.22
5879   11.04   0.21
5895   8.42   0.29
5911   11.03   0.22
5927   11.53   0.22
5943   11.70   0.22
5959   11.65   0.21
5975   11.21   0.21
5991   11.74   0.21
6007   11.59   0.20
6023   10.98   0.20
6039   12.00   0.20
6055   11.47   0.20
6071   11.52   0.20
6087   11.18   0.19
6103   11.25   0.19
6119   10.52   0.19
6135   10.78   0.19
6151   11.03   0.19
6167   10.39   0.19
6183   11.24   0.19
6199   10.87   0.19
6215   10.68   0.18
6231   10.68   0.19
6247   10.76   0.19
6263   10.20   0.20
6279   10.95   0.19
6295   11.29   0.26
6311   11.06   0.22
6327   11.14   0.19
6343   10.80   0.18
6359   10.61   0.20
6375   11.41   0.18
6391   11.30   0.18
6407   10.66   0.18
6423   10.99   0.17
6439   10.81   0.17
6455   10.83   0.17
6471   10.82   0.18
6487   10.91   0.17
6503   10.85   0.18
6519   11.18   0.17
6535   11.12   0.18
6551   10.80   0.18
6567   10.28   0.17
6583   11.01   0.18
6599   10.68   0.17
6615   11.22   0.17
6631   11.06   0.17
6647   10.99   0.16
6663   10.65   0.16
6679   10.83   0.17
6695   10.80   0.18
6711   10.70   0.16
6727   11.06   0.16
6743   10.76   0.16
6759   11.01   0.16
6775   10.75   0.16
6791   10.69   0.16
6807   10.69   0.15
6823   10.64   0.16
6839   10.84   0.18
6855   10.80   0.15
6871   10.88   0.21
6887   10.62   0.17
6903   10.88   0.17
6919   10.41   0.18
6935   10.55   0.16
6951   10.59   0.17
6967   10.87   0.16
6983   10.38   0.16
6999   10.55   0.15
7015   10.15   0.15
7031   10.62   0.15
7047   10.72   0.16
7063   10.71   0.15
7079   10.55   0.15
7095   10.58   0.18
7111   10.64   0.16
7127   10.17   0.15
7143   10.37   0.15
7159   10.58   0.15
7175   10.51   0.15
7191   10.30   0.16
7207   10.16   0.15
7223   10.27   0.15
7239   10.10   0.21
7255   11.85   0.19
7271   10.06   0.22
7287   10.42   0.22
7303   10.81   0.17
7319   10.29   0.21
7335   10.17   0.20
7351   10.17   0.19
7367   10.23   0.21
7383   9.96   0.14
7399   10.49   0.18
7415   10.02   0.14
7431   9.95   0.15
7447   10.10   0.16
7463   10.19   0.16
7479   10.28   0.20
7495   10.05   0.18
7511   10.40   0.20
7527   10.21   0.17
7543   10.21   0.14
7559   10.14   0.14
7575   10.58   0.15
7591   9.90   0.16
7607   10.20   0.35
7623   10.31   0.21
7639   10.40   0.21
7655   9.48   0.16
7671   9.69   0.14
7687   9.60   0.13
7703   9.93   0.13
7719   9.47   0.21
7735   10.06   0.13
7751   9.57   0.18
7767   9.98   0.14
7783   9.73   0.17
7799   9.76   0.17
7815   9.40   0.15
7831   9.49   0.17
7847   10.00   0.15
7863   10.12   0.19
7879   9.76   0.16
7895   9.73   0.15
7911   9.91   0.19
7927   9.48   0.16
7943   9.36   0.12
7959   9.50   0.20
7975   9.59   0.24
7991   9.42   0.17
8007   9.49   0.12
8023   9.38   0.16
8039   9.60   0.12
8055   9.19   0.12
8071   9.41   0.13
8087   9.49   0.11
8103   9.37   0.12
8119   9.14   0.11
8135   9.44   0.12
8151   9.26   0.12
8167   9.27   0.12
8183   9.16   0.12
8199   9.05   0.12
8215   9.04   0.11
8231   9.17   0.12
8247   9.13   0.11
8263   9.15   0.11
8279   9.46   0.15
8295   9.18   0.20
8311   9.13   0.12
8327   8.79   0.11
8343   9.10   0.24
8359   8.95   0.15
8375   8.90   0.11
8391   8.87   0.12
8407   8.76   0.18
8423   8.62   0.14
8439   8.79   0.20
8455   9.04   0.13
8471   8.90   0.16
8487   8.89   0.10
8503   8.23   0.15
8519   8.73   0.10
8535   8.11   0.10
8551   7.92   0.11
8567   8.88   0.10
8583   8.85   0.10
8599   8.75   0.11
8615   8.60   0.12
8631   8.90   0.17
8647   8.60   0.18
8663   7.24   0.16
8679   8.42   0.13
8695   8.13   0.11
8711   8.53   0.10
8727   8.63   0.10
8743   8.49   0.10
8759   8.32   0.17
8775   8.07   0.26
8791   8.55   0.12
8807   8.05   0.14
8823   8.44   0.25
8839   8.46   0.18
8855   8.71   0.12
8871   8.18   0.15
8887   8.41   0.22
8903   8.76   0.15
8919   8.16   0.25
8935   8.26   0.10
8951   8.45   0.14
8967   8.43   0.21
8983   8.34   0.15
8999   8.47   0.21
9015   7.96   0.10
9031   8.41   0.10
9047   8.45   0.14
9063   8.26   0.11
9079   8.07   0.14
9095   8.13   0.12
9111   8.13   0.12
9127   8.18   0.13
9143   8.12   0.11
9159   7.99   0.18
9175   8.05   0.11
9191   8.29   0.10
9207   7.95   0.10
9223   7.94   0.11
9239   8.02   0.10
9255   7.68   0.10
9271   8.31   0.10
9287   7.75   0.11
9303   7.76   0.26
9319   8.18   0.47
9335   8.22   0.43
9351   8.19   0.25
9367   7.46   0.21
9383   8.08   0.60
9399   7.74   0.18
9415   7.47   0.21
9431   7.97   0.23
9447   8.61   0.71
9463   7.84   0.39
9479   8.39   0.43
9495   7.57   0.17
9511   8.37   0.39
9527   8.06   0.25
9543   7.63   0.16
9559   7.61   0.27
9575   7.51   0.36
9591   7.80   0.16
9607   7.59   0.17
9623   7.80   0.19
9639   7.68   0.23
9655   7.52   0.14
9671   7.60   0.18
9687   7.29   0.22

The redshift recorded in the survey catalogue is 0.000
